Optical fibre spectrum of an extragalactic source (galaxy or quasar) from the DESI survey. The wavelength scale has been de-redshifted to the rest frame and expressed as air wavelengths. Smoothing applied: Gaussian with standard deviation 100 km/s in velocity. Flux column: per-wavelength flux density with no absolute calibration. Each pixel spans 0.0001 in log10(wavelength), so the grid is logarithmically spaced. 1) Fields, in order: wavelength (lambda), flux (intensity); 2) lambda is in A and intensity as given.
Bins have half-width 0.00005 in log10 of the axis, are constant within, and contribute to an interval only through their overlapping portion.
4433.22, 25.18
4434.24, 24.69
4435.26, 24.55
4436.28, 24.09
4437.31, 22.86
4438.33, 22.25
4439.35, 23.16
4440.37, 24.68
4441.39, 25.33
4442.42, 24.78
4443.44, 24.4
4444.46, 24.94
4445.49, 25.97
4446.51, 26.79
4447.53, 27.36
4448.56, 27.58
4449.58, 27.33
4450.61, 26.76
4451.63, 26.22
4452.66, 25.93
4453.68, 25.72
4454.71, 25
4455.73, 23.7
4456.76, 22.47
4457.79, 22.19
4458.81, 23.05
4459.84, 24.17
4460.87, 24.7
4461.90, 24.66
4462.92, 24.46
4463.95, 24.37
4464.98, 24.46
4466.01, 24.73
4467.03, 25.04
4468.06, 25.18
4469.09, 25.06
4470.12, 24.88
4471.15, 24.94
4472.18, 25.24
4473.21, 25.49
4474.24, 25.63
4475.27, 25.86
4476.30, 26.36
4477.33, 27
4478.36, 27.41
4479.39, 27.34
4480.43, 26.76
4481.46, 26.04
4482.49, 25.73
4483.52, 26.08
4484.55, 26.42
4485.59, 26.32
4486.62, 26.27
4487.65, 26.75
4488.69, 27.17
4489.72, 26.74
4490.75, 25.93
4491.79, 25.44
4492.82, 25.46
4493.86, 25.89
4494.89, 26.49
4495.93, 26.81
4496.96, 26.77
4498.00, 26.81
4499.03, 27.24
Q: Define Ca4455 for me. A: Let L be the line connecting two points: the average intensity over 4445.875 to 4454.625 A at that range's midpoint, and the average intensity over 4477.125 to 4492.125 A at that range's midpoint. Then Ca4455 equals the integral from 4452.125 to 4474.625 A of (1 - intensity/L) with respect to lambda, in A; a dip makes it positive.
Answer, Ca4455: 1.7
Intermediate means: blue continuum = 26.6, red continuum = 26.5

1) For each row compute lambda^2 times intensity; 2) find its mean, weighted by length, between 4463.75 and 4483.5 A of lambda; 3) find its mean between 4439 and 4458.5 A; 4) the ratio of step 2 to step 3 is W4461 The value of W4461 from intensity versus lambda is 1.03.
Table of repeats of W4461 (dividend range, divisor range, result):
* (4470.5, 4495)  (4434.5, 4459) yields 1.07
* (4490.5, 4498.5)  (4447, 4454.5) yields 1.00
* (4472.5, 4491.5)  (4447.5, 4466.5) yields 1.07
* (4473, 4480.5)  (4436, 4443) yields 1.13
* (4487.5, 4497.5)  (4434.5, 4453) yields 1.06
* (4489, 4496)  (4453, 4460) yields 1.11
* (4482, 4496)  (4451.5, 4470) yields 1.09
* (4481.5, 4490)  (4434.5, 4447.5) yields 1.10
